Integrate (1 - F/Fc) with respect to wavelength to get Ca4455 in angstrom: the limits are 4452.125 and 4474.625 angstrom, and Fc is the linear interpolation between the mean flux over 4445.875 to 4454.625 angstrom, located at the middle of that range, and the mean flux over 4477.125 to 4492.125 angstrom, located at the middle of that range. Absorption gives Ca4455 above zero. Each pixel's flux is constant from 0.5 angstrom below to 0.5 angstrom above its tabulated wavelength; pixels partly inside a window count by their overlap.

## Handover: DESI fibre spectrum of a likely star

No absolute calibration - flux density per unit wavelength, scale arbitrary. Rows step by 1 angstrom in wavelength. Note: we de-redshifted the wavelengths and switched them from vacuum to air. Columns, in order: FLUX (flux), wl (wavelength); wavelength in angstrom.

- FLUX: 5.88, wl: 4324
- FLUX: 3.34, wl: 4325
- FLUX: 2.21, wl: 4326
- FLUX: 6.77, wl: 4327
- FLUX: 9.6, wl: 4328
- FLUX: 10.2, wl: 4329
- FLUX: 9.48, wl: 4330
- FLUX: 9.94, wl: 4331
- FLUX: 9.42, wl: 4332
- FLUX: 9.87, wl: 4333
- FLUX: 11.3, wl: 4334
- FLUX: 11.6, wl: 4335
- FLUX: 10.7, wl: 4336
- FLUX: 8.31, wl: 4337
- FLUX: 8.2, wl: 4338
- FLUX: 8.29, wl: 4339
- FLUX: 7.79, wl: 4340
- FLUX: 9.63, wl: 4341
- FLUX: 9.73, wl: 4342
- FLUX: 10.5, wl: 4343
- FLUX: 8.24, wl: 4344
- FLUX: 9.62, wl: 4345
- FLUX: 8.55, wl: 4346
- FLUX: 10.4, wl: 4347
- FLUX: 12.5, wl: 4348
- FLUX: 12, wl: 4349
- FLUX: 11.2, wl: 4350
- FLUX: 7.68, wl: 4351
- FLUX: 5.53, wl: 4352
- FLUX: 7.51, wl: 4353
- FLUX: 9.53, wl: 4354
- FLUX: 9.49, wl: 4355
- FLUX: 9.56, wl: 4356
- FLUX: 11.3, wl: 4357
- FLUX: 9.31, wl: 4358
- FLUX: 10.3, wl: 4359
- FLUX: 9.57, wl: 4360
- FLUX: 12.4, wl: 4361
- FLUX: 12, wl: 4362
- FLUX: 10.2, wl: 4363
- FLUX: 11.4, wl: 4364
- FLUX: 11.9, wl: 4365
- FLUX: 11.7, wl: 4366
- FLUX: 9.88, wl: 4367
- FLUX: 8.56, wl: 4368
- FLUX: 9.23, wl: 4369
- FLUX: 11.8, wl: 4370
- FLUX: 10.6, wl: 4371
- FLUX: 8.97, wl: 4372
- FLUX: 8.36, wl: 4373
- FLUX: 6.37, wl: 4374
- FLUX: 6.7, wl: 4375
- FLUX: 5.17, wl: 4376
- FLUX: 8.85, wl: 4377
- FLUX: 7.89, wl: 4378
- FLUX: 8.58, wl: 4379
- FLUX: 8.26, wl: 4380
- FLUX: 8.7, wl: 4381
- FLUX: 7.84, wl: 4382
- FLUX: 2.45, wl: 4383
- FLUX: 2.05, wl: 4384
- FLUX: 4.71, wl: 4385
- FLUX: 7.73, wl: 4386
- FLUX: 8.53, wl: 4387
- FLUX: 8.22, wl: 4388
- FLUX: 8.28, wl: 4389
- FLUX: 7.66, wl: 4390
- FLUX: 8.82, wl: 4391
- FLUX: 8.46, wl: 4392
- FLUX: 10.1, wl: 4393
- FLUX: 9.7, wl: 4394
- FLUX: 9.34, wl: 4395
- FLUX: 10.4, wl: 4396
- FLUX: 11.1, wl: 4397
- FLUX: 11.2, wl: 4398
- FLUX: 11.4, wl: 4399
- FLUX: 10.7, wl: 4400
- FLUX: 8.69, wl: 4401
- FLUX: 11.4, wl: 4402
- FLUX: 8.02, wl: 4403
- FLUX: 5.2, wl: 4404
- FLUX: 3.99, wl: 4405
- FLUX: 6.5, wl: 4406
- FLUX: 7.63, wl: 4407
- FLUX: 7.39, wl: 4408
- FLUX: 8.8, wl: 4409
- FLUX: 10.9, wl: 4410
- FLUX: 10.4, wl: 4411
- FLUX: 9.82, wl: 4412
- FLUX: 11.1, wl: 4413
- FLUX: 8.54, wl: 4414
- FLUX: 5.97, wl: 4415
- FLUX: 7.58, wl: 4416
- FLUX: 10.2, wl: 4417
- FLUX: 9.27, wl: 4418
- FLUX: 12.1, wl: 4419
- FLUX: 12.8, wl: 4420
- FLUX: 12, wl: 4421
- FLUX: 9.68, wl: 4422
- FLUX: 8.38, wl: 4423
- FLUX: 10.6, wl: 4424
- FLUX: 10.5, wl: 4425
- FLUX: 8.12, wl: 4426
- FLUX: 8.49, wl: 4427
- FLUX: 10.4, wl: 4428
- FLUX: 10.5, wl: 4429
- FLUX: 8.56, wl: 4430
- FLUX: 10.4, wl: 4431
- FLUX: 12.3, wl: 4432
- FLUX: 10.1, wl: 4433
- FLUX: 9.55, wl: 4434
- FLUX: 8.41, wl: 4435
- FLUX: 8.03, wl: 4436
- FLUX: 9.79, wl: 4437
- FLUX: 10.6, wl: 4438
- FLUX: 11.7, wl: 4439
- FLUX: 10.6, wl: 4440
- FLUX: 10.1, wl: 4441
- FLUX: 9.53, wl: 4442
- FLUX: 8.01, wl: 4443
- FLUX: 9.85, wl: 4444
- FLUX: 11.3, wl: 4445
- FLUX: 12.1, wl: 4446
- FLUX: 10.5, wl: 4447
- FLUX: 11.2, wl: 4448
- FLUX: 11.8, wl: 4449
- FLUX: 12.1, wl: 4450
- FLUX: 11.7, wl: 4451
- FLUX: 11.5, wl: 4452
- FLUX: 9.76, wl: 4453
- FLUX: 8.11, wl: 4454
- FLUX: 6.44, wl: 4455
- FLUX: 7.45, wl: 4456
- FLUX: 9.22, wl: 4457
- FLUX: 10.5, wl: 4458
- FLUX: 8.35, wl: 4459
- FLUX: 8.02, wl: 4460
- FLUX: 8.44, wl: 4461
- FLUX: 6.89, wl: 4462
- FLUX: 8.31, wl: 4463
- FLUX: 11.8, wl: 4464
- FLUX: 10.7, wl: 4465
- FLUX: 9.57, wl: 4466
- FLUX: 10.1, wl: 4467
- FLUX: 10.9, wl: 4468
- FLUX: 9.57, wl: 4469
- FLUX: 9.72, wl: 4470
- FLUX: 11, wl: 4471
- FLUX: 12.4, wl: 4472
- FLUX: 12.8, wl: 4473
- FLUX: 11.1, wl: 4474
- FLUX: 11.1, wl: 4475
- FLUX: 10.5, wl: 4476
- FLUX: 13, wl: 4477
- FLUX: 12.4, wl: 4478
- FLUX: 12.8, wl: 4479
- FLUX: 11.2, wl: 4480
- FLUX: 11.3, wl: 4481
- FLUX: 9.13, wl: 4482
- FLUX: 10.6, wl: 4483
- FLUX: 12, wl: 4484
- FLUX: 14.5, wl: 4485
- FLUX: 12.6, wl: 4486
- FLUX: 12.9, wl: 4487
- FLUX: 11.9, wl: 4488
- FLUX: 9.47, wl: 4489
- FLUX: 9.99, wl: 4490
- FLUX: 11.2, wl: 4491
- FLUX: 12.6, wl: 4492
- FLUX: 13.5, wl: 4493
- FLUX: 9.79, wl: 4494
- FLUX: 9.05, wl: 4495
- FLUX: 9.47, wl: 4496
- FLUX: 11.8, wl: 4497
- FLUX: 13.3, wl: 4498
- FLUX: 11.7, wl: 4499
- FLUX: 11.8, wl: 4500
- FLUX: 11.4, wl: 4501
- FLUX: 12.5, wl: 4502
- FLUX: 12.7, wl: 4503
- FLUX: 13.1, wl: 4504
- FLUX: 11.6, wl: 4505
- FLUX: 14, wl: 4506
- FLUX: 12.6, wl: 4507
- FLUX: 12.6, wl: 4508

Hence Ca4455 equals 3.1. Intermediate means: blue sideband 10.9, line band 9.64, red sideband 11.6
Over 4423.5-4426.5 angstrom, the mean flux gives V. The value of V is 9.74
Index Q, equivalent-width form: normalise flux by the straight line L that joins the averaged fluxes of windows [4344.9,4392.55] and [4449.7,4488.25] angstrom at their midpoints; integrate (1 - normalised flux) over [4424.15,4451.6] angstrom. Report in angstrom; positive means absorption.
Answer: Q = -0.5 angstrom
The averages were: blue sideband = 8.88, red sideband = 10.6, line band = 10.2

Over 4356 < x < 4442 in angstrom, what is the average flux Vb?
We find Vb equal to 9.2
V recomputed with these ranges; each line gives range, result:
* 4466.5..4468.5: 10.5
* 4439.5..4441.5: 10.3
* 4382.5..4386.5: 4.24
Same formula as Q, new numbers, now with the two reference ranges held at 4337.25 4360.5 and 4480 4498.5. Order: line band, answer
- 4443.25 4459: 1.0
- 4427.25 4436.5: 0.7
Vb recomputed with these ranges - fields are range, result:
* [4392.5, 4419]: 9.11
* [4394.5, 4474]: 9.74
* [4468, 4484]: 11.3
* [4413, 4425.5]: 9.85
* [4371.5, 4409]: 7.99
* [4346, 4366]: 10.2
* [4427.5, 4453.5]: 10.4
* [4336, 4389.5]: 8.92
